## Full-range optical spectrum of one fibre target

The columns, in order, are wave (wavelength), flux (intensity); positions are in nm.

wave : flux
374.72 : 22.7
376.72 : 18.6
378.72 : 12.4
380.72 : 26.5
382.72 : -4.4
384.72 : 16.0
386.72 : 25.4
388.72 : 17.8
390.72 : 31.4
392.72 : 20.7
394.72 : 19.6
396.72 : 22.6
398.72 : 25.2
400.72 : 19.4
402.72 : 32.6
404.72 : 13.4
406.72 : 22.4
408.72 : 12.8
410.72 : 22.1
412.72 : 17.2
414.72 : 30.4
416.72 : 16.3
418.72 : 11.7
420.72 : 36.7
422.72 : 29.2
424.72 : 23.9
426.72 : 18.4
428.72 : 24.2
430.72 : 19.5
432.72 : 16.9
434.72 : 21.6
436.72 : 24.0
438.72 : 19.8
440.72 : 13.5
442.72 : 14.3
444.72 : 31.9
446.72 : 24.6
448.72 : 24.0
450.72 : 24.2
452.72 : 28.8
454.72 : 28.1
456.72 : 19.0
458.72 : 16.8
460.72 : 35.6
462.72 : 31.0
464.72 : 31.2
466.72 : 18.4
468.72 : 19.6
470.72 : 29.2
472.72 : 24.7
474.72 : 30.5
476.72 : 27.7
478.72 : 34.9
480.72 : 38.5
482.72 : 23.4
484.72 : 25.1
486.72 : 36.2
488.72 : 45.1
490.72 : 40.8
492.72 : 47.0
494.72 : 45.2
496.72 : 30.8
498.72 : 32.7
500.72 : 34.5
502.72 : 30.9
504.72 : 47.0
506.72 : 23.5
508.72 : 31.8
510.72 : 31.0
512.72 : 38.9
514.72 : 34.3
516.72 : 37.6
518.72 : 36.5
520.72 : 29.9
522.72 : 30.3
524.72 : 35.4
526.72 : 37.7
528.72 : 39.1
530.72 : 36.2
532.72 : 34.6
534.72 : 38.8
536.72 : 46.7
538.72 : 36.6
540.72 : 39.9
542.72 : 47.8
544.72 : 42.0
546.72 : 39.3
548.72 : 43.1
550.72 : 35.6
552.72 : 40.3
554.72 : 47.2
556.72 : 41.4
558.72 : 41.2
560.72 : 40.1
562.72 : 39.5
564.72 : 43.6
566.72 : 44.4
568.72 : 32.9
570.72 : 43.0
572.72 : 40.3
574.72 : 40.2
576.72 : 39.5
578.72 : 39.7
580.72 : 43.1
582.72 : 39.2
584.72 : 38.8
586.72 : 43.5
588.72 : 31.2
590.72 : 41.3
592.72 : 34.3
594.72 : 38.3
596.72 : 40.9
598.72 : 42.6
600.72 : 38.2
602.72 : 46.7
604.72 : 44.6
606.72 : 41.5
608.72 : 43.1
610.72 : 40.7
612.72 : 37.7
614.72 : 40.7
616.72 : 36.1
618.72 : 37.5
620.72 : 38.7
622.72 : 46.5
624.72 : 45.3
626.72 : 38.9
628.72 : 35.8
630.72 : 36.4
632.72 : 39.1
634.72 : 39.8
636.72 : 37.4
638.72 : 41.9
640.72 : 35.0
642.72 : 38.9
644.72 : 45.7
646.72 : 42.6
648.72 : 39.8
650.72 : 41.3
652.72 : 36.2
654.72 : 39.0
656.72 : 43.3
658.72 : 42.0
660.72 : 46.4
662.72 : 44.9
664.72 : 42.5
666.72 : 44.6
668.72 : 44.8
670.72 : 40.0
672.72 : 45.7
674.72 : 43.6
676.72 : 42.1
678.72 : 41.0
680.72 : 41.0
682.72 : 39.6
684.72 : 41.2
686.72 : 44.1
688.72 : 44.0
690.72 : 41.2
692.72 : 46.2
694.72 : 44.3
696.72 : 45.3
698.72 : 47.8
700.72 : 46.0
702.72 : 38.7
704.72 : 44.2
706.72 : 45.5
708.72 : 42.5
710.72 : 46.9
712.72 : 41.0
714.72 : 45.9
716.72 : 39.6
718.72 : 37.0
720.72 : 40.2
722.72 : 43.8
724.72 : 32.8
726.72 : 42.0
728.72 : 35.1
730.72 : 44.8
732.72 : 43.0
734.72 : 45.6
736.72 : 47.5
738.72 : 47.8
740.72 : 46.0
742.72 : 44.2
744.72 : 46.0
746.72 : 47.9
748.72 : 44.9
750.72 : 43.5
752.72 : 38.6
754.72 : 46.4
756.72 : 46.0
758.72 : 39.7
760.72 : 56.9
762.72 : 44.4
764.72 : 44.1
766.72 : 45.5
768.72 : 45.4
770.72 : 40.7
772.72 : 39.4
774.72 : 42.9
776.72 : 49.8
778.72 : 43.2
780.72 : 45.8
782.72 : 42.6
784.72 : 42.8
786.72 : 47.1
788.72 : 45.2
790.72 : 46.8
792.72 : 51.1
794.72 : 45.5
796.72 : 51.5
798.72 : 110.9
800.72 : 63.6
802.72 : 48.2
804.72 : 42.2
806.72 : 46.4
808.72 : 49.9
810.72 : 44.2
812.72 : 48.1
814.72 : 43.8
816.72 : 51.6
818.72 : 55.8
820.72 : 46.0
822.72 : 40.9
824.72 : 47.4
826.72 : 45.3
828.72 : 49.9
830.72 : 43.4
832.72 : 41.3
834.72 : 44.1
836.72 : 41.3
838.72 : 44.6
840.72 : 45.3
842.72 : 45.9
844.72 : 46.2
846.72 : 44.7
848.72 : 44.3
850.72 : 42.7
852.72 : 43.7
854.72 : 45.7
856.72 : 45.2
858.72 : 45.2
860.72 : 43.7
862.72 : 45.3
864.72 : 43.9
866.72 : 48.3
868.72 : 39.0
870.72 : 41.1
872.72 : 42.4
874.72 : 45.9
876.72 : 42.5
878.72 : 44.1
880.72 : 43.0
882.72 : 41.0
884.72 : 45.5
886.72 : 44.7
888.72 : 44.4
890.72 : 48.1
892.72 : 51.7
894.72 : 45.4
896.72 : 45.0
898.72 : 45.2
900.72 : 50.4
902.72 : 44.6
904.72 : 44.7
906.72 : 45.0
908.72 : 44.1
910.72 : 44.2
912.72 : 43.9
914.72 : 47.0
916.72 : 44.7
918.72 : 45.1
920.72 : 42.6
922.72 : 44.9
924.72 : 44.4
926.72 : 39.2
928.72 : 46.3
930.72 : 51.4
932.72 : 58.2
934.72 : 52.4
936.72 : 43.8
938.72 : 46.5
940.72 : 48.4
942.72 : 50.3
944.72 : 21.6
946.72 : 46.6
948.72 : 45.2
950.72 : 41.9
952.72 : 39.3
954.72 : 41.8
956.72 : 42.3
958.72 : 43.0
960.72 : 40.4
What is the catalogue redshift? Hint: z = 0.217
